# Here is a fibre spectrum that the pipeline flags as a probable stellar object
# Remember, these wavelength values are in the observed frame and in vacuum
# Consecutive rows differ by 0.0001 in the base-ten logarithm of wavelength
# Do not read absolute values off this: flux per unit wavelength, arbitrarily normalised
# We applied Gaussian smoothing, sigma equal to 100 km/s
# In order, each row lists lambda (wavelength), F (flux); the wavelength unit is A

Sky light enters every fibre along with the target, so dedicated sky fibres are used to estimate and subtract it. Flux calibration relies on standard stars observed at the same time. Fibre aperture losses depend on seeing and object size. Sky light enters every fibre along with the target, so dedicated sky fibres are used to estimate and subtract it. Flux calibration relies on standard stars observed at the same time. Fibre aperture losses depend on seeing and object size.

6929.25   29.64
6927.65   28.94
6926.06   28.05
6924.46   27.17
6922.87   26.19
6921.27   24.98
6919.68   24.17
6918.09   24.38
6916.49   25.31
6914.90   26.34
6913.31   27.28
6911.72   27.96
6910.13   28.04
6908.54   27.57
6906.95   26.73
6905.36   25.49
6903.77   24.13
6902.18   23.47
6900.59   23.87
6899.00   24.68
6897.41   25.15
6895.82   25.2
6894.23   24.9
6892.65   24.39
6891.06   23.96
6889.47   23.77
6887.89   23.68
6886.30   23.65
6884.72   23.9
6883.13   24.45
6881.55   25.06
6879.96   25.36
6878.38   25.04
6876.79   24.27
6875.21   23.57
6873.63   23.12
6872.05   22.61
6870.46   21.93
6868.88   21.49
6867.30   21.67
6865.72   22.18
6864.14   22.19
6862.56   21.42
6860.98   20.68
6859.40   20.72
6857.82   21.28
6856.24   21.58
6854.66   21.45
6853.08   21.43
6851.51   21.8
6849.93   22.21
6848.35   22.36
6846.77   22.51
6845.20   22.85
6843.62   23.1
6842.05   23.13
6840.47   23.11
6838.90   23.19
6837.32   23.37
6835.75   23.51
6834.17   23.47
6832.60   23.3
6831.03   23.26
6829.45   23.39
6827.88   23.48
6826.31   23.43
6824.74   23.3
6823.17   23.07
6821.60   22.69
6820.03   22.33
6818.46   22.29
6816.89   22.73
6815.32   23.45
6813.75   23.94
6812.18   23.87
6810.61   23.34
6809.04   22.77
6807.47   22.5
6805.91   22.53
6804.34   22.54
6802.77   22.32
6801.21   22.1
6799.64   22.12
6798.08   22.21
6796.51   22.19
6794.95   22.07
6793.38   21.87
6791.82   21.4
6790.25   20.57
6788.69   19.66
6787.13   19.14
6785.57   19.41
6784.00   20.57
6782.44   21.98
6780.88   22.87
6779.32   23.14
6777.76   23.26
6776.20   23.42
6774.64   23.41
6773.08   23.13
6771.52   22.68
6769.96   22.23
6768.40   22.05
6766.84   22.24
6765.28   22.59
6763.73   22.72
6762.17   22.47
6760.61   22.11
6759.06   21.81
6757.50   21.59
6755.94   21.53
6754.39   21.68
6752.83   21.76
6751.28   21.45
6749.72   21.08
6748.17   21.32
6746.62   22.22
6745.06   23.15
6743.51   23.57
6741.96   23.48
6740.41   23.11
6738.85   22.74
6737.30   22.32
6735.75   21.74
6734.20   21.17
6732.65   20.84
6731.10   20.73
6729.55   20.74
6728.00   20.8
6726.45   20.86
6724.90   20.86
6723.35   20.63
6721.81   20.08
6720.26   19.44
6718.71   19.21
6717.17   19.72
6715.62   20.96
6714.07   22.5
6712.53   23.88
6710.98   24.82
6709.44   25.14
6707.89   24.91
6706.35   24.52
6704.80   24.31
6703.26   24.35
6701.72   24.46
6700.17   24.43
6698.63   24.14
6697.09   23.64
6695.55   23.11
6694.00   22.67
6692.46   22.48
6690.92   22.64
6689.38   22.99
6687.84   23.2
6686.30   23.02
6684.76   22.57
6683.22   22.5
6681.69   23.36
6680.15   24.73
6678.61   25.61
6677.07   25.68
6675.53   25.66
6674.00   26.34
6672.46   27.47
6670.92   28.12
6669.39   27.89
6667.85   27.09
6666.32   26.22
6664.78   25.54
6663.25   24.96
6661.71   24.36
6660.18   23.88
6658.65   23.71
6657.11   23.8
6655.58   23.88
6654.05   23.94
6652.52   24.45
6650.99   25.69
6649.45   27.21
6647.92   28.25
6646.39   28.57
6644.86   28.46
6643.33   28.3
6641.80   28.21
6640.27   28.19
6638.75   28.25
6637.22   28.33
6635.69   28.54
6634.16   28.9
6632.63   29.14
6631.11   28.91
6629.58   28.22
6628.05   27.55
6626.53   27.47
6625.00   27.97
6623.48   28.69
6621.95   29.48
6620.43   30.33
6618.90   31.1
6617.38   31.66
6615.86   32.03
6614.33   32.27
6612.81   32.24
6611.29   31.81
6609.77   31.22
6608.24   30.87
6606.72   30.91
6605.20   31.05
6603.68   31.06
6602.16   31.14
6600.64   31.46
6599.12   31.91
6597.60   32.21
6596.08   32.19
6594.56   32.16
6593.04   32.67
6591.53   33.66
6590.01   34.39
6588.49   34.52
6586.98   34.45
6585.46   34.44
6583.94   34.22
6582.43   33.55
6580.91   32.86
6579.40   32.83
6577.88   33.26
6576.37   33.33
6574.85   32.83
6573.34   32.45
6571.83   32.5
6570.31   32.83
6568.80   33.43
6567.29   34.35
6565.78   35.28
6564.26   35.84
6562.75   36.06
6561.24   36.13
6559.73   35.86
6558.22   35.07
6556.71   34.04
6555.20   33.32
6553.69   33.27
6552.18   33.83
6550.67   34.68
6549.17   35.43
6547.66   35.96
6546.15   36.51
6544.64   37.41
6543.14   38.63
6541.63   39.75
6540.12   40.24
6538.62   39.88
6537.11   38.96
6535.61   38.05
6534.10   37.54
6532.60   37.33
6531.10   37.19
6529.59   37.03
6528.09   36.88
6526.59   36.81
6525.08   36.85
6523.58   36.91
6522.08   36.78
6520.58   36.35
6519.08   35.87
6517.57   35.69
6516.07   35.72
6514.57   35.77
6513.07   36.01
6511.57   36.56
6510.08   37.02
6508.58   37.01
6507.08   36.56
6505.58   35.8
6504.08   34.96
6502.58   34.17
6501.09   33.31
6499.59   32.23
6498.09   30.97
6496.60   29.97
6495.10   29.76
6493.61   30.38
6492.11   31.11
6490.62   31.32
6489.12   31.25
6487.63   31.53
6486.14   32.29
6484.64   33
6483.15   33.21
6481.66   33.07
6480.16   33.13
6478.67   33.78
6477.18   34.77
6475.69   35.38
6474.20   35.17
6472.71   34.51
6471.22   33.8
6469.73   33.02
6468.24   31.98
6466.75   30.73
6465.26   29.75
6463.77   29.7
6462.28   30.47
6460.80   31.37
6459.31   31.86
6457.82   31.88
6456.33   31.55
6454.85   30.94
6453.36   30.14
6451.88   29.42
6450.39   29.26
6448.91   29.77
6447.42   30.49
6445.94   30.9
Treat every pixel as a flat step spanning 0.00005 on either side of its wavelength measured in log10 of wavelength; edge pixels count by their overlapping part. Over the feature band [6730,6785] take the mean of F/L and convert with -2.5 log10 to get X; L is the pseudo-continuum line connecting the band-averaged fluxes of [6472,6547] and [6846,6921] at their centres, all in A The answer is 0.24 mag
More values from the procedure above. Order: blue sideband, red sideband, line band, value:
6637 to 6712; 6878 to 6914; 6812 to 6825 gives 0.10 mag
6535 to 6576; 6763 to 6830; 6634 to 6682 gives 0.14 mag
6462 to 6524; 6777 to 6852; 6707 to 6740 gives 0.18 mag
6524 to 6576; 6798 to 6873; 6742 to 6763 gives 0.20 mag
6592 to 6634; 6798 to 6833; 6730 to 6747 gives 0.16 mag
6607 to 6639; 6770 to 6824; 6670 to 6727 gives 0.14 mag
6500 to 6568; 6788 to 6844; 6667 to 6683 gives 0.13 mag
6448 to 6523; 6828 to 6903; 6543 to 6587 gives -0.12 mag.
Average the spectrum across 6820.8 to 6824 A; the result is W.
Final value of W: 22.9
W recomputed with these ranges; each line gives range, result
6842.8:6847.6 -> 22.8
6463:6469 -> 30.5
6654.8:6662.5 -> 23.9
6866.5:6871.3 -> 21.7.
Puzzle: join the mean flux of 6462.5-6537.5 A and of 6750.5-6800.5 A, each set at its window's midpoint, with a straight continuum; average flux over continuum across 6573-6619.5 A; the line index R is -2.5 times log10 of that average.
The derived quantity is -0.09 mag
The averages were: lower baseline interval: 34.3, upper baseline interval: 21.9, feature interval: 32.5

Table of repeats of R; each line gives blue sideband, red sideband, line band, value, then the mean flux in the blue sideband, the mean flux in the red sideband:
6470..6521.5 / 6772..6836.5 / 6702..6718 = 0.107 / 33.9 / 22.5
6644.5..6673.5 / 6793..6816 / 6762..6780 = 0.029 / 25.9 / 22.7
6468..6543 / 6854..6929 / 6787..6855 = 0.166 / 35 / 24.4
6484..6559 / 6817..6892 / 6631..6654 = 0.110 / 35.3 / 22.9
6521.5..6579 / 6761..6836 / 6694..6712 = 0.140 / 35.8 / 22.5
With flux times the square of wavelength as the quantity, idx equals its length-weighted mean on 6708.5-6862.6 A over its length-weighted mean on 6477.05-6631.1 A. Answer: 0.7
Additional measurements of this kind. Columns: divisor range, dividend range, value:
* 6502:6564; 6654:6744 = 0.68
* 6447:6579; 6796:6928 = 0.77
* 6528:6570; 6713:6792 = 0.63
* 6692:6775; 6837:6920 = 1.11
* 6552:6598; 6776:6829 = 0.71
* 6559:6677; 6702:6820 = 0.77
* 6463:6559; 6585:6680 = 0.86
